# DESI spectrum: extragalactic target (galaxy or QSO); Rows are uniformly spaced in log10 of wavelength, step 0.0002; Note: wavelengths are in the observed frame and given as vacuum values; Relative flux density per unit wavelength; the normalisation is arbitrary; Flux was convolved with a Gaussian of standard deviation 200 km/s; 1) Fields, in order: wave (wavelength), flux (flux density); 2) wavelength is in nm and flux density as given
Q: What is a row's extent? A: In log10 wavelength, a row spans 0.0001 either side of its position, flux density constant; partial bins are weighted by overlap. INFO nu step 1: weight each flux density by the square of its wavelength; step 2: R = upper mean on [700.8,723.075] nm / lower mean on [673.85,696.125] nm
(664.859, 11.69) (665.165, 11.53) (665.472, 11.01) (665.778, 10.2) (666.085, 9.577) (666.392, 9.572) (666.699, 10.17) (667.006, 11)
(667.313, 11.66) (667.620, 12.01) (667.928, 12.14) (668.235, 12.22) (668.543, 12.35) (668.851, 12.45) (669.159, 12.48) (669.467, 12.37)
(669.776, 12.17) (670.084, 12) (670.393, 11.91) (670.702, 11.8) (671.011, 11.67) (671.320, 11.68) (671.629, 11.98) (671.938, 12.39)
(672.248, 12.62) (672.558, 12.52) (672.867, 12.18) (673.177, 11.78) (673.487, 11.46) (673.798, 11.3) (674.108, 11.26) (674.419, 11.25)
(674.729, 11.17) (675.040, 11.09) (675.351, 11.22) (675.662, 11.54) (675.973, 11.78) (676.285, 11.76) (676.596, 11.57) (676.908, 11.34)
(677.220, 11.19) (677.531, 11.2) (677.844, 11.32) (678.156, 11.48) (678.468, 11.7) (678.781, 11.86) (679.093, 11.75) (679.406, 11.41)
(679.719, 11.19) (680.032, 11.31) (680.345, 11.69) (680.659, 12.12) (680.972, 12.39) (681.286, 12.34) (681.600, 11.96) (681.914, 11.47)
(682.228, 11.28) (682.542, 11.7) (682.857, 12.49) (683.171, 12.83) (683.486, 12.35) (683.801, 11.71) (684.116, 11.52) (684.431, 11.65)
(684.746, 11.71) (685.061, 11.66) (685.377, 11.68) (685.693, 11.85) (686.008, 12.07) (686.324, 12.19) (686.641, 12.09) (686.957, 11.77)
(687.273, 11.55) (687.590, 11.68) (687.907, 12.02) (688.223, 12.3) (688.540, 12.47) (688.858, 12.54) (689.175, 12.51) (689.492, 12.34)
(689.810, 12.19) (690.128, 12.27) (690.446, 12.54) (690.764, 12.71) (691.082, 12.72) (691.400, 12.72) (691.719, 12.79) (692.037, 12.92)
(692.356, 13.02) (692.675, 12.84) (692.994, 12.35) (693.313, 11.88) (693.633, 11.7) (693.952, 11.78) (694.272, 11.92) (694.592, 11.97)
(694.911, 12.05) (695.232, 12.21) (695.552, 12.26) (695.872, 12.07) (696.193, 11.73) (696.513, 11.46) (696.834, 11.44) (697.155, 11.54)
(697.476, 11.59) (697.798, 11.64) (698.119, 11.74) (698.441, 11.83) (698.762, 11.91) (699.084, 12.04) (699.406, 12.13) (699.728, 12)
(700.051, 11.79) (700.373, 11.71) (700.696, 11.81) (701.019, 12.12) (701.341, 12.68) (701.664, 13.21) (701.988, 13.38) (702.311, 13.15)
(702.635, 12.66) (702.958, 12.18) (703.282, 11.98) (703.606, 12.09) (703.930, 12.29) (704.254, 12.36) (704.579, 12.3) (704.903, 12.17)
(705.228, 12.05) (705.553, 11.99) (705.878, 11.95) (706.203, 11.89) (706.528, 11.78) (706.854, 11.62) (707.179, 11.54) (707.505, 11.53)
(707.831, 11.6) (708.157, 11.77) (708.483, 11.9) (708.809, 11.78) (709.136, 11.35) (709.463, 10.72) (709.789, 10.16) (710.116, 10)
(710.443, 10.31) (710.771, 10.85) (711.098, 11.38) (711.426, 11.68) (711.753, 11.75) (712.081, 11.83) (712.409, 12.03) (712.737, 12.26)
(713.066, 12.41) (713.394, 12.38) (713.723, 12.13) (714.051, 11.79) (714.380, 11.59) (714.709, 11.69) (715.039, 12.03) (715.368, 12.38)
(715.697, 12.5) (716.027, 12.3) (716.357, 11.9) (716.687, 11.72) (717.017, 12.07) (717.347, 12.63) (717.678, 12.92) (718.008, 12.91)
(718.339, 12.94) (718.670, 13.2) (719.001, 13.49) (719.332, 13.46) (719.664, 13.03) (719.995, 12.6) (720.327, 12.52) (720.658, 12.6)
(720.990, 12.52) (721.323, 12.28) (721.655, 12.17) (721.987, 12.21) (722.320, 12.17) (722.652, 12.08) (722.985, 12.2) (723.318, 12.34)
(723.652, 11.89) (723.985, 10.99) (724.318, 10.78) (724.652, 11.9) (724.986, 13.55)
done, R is 1.1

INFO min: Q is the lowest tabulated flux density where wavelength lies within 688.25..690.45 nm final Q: 12.19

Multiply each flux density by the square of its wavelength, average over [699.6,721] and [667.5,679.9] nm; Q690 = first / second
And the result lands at 1.14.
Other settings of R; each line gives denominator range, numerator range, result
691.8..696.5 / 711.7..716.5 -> 1.05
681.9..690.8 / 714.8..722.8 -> 1.14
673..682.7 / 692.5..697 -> 1.09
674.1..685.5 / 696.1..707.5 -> 1.10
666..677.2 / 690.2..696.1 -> 1.13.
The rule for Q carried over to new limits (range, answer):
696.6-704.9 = 11.44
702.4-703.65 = 11.98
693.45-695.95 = 11.7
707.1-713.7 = 10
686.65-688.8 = 11.55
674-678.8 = 11.09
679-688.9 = 11.19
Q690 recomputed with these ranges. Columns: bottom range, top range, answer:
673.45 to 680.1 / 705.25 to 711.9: 1.09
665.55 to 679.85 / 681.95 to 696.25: 1.10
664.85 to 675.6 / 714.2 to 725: 1.23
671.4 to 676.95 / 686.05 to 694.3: 1.10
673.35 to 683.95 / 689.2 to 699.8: 1.09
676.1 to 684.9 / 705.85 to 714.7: 1.07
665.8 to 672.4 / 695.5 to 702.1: 1.12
